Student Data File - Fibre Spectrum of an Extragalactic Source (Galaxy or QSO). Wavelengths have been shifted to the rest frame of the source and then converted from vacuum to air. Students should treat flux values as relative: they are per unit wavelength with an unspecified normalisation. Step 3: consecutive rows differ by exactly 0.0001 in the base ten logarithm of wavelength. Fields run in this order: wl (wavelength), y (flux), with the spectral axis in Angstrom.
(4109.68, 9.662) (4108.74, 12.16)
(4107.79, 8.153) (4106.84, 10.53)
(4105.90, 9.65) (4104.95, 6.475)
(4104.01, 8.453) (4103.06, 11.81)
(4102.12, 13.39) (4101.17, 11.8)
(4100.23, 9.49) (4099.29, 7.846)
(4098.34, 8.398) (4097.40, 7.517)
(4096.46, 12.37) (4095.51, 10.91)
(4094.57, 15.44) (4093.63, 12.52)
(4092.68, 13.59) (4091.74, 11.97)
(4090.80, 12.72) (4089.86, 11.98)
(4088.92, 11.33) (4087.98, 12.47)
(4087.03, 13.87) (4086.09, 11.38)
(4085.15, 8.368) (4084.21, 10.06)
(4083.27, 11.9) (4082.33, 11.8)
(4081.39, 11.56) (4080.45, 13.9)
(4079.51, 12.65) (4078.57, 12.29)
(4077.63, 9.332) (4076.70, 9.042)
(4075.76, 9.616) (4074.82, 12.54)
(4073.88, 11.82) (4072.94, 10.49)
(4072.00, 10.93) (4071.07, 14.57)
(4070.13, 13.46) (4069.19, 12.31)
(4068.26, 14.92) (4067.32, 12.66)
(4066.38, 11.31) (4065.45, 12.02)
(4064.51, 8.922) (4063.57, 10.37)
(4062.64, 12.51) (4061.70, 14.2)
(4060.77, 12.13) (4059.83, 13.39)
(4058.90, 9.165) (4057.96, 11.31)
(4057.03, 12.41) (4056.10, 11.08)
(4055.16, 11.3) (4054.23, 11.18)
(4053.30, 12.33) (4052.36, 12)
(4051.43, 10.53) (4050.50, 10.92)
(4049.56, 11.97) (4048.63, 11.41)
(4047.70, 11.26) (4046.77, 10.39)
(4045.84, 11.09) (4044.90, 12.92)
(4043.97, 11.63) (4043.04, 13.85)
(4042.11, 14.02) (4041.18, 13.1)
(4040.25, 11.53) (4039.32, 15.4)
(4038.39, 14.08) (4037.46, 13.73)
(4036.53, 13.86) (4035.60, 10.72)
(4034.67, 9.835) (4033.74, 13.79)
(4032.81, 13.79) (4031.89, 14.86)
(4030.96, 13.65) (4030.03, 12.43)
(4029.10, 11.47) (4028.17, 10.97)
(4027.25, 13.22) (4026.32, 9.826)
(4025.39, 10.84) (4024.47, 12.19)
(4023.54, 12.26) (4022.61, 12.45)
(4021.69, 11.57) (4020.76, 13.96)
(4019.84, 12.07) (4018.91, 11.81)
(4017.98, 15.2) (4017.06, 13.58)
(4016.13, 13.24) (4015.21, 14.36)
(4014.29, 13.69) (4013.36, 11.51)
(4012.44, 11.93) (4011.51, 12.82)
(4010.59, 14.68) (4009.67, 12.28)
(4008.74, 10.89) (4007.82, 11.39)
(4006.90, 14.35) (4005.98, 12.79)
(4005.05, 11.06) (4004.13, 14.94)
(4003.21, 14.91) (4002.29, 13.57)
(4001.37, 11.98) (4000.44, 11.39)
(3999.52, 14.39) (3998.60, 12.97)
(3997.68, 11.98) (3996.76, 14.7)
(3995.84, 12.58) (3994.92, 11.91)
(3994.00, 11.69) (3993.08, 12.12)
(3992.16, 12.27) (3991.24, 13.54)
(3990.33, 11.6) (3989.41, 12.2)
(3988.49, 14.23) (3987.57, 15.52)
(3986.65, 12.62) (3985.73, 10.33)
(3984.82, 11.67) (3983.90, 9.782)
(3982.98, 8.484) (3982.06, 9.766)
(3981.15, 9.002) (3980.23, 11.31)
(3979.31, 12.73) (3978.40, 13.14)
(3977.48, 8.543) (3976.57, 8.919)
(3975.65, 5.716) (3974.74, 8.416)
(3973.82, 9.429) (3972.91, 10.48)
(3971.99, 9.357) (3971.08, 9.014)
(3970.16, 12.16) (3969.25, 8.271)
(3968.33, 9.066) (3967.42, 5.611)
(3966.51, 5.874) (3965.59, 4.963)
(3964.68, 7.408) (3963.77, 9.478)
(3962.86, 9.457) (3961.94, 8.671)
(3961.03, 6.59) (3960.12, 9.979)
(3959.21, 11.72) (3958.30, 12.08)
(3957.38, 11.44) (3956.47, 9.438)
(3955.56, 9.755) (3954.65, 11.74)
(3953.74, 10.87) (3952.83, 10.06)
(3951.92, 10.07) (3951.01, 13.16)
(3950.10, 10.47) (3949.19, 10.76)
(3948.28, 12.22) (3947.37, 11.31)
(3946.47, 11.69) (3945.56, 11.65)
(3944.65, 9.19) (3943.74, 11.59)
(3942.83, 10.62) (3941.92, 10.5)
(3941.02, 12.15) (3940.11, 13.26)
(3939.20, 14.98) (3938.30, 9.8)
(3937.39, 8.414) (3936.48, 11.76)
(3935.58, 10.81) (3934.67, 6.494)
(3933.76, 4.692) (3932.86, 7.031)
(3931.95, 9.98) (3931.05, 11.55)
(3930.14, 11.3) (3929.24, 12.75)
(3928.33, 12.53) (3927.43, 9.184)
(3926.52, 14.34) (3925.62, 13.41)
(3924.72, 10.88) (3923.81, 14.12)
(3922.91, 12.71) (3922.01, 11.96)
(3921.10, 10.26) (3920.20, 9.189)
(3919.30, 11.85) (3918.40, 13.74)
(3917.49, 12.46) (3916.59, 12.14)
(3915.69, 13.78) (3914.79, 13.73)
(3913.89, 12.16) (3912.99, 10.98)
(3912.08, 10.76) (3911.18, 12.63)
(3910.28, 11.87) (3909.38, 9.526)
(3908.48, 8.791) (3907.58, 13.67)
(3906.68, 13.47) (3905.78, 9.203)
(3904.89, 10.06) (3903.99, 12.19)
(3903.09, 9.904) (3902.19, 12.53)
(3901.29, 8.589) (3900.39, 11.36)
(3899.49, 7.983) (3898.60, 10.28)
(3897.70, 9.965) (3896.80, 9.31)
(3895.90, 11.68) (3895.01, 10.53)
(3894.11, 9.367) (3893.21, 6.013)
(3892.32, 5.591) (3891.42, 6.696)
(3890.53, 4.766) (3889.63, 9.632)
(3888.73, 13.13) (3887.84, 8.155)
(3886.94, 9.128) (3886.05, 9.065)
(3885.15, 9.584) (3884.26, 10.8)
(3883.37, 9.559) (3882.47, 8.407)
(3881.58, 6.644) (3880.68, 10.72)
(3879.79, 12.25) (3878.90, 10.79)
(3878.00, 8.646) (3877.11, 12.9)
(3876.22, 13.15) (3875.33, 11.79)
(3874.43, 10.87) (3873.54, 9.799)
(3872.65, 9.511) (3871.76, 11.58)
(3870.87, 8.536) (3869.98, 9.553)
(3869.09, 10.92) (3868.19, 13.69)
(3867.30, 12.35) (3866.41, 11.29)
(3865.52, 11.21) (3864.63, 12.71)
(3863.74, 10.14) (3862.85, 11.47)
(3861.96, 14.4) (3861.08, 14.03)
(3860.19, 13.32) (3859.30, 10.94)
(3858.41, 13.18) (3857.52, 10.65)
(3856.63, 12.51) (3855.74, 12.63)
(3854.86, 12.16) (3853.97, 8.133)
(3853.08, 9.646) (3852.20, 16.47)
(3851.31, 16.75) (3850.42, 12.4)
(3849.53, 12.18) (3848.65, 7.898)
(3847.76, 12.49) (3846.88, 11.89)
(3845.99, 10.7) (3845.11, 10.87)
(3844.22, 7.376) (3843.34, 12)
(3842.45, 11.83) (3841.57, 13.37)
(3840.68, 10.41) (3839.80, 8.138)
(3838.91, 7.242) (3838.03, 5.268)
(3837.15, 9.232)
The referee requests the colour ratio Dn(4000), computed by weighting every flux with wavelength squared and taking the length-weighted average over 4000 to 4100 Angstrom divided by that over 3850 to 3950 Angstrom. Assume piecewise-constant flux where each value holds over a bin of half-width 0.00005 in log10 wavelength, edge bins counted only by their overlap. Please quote 1.19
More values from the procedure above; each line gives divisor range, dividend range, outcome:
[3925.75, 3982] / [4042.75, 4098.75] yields 1.23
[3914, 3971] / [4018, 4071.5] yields 1.21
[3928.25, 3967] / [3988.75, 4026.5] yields 1.28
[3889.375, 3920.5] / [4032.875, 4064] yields 1.24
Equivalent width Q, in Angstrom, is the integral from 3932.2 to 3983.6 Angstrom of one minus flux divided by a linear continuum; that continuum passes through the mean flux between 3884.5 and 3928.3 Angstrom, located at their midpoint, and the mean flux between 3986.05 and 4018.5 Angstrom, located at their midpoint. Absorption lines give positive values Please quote 8.9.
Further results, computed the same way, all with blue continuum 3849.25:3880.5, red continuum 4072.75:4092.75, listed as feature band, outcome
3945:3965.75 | 2.5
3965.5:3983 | 3.8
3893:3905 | 1.7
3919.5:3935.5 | 1.3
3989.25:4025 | -3.6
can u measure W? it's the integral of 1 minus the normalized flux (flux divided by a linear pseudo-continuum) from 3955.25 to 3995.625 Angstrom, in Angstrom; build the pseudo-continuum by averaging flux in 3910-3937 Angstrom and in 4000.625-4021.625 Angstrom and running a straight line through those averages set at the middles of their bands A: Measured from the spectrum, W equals 7.2 Angstrom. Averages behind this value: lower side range 11.4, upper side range 13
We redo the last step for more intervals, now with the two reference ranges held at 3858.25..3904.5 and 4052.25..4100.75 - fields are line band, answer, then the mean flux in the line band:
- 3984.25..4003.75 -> -2.95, 12.8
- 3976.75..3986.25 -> 0.49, 10.4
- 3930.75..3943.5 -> 0.68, 10.2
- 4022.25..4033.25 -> -1.00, 12.3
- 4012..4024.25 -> -1.79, 12.9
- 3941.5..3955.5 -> -0.29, 11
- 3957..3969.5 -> 2.62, 8.6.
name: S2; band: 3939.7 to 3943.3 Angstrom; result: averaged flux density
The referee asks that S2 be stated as 11.6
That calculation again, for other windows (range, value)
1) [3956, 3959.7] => 11.1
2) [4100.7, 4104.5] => 11.3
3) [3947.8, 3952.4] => 11.3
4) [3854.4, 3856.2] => 12.4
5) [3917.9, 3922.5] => 11.4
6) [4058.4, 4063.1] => 12.3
